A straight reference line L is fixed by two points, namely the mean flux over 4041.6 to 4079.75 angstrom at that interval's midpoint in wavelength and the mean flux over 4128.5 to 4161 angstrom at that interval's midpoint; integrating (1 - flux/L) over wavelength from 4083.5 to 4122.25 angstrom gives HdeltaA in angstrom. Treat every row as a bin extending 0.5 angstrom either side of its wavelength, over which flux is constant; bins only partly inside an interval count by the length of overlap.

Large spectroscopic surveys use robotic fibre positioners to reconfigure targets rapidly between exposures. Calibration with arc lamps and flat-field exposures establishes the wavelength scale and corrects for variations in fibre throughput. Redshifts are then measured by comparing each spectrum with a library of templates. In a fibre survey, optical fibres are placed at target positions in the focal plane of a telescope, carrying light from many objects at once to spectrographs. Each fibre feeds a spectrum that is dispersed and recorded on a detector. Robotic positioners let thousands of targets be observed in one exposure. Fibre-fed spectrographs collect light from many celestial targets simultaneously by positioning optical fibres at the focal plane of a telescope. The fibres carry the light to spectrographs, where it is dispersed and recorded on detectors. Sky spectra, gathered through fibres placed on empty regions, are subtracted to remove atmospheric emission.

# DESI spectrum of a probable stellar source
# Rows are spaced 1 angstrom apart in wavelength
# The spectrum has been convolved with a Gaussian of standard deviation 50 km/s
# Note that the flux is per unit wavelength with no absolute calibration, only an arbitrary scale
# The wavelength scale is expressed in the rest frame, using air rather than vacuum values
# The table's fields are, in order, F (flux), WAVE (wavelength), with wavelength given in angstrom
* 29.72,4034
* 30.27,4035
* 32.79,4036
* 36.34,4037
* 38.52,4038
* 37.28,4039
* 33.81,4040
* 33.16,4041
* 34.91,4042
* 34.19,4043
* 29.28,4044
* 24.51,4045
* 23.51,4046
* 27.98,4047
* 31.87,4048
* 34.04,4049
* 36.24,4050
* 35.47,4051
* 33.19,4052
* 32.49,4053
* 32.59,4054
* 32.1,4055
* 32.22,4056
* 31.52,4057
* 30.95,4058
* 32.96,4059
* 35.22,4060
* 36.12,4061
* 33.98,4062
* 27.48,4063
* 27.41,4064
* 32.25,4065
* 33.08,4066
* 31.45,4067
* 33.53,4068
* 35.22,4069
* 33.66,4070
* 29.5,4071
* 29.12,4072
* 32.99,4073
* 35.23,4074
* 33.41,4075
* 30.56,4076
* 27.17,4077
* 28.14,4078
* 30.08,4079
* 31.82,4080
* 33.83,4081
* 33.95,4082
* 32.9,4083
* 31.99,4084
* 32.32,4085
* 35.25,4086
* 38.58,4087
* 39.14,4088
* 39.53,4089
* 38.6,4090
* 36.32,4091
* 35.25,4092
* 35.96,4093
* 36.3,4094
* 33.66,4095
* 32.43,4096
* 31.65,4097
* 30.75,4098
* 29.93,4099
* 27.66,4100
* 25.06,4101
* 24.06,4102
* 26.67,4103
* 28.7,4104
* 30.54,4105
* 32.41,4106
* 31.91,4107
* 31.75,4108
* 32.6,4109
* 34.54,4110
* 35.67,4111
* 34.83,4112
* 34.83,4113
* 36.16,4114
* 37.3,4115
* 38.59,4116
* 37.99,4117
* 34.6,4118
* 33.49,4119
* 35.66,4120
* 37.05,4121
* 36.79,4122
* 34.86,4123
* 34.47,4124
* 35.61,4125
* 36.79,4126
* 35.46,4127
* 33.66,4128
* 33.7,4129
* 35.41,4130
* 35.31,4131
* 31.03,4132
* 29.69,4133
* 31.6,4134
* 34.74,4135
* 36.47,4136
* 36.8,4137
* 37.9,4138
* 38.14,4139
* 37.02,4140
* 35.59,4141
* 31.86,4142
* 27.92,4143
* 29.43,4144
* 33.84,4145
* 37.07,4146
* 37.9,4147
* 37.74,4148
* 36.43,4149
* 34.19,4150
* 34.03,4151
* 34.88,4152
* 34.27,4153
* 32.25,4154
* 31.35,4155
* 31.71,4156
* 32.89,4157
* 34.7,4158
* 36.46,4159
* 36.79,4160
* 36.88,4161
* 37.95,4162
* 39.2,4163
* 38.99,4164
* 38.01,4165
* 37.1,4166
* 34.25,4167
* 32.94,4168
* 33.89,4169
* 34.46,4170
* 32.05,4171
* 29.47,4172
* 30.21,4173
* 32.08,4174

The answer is -0.8 angstrom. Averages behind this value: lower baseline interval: 31.7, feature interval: 33.7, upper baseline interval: 34.4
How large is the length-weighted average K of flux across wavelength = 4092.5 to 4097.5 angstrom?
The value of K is 34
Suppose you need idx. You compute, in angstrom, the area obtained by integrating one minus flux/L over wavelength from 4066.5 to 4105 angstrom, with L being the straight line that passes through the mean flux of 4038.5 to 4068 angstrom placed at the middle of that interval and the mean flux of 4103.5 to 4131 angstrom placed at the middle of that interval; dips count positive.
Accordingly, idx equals 1.1 angstrom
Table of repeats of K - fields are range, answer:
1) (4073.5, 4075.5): 34.3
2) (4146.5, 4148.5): 37.8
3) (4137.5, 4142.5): 36.1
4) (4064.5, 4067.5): 32.3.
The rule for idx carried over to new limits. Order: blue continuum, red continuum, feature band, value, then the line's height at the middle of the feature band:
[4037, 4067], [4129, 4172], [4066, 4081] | 0.6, 32.9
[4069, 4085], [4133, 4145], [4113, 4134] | -1.0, 33.5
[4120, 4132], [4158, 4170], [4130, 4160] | 1.3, 35.8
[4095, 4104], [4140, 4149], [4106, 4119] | -1.9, 30.4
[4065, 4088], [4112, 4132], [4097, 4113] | 1.8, 34.4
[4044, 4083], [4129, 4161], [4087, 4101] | -0.6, 32.7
